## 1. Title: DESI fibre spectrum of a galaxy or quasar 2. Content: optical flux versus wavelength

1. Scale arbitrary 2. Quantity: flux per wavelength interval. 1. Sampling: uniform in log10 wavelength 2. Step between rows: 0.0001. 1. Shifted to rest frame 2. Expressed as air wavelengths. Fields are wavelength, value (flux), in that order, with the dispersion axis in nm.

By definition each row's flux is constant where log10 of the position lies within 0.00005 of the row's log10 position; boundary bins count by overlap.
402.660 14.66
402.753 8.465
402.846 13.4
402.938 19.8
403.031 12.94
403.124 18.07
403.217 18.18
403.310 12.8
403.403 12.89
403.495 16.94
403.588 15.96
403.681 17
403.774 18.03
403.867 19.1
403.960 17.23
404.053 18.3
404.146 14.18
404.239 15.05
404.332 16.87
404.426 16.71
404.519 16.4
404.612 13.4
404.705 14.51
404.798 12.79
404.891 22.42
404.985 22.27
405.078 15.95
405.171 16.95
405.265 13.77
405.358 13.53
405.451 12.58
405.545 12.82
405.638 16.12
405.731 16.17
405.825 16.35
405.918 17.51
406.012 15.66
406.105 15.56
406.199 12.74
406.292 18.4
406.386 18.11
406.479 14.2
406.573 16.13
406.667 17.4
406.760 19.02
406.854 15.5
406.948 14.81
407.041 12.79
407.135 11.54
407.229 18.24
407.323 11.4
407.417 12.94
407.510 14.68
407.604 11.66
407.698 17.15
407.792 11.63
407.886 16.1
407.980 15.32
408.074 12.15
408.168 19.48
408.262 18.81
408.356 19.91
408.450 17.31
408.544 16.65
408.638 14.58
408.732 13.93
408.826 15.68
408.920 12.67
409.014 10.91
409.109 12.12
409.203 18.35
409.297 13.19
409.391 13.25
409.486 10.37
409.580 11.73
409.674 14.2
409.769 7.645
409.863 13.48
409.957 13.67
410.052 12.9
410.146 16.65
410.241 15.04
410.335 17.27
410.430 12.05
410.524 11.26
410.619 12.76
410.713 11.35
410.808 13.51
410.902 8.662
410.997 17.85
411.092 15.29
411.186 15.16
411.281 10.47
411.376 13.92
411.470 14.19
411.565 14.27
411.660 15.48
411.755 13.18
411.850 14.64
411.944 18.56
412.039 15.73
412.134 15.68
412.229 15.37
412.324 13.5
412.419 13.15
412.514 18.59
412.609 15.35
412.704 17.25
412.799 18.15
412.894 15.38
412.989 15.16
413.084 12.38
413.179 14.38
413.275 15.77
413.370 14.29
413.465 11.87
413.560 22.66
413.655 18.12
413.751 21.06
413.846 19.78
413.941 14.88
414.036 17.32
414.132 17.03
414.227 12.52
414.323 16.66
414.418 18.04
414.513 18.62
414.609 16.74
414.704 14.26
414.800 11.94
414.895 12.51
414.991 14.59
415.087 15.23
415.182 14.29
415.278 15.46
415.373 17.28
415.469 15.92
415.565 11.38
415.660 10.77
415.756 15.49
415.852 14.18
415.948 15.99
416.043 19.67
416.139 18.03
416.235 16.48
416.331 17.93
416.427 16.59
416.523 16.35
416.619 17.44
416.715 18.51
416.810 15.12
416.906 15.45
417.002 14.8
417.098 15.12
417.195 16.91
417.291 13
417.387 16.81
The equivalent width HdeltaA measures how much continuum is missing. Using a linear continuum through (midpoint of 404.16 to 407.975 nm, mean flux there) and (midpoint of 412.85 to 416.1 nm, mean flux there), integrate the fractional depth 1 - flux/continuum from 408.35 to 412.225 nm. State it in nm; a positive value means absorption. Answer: 0.39 nm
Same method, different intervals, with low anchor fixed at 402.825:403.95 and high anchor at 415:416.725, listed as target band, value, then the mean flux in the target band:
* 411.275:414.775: 0.029 nm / 15.8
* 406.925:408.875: 0.132 nm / 15.1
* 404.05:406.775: 0.048 nm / 16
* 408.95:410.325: 0.247 nm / 13.2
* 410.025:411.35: 0.203 nm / 13.6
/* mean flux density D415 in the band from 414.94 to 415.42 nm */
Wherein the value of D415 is 15.3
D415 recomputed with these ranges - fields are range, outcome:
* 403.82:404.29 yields 16.8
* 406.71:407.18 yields 14.8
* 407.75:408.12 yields 13.8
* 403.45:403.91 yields 17.4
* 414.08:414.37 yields 15.4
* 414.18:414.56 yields 16.5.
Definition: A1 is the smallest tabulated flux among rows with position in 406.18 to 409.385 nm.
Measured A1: 10.91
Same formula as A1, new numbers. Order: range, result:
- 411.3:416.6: 10.77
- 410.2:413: 8.662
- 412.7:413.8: 11.87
